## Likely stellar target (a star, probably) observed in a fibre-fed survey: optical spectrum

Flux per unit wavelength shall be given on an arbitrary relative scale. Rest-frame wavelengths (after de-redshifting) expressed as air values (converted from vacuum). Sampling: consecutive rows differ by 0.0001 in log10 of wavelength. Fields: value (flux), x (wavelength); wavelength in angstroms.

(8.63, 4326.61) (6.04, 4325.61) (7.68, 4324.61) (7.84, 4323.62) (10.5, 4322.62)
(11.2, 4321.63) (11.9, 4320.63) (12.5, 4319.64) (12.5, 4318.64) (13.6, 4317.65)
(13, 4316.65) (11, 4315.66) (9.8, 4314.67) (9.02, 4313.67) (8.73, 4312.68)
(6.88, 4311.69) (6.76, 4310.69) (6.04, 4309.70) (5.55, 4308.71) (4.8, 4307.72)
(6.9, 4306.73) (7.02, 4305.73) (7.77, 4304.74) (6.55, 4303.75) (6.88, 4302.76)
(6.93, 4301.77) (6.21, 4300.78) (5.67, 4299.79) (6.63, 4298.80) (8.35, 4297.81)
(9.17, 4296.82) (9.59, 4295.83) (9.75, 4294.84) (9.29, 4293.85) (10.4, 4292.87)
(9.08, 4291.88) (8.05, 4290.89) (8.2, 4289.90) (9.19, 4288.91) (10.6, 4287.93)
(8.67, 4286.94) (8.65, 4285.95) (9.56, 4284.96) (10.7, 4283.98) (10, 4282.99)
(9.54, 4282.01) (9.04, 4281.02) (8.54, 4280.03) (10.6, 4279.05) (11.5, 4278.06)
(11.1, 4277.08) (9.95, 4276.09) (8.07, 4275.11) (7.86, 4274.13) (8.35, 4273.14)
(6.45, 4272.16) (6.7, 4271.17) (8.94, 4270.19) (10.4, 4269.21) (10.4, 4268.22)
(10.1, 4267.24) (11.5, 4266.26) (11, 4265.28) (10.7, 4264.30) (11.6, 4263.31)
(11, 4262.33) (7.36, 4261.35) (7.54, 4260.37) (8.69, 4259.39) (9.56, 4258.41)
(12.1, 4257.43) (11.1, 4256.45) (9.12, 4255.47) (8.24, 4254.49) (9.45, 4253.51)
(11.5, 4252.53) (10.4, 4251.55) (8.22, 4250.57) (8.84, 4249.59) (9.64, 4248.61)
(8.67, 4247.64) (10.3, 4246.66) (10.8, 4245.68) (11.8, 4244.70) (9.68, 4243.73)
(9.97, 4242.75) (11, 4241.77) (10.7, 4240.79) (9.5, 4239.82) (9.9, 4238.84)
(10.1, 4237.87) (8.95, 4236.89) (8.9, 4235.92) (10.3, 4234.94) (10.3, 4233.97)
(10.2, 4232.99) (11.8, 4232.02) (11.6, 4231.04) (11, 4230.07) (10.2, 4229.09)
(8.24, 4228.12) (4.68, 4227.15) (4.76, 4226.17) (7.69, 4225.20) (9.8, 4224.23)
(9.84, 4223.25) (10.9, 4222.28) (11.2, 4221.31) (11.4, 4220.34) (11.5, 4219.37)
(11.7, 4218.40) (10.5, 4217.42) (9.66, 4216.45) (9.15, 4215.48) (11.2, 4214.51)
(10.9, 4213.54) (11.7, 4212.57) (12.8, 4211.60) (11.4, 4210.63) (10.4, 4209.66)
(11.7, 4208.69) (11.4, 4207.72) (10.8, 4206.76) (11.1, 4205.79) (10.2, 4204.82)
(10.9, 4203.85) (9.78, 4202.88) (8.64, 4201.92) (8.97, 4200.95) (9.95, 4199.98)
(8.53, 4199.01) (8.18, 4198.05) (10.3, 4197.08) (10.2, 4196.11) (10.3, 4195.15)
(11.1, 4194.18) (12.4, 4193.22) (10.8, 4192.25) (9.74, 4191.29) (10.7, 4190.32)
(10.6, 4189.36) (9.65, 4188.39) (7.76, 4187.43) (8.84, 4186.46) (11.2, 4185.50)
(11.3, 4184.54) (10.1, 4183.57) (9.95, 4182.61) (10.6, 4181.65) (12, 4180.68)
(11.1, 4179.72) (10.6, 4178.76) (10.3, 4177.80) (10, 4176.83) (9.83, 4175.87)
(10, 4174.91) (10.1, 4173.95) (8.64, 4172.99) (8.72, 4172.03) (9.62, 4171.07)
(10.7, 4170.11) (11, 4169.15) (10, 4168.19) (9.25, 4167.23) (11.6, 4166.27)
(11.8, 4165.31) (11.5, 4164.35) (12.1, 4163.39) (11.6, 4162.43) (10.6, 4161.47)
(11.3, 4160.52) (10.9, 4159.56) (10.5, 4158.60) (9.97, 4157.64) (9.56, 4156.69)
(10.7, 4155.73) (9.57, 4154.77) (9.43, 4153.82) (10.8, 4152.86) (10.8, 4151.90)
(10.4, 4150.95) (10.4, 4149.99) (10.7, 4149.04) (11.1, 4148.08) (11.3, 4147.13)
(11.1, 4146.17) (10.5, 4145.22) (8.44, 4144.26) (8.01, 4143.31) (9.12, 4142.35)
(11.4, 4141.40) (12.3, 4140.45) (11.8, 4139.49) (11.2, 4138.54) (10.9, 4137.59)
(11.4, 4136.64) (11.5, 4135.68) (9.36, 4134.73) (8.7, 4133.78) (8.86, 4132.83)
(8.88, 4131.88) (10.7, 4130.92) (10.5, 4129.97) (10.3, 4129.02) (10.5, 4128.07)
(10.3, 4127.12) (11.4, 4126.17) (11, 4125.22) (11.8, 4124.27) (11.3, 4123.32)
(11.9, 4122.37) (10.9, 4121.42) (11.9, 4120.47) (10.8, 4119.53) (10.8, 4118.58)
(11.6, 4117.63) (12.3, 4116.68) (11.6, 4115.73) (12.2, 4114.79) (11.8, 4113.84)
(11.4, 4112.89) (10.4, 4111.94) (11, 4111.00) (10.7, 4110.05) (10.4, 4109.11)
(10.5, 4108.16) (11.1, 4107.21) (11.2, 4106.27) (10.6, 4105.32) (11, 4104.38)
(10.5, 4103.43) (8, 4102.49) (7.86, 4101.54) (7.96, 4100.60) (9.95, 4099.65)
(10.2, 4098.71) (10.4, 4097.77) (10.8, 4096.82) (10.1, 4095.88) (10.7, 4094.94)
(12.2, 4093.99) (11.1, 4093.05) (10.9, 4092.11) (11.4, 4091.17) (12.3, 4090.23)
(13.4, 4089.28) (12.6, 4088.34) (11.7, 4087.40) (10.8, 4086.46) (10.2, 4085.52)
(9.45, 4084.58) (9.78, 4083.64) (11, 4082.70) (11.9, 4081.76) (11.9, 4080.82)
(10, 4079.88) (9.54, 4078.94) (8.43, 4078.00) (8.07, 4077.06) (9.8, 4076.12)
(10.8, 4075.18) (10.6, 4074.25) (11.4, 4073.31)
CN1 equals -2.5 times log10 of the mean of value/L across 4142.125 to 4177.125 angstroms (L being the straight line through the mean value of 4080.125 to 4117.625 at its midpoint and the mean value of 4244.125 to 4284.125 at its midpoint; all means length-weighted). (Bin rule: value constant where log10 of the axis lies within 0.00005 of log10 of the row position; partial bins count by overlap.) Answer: 0.01 mag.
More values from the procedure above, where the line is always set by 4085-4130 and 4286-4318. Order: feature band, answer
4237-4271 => -0.12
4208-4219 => -0.16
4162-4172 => -0.07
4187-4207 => -0.03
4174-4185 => -0.06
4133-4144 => 0.01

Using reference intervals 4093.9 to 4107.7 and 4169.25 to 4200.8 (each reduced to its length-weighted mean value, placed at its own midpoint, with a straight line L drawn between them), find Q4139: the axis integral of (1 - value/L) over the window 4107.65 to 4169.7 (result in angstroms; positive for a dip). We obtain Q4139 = -3.9 angstroms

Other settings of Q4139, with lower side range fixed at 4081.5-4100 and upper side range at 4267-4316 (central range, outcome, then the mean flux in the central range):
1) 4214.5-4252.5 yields -2.6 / 9.87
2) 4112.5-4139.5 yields -0.8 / 10.9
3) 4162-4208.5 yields -2.2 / 10.3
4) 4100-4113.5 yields 0.8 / 10.2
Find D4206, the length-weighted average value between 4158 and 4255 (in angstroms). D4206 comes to 10.2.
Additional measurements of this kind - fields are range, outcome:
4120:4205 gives 10.4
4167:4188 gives 10.1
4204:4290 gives 9.91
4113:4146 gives 10.8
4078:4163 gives 10.7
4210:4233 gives 10.2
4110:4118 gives 11.5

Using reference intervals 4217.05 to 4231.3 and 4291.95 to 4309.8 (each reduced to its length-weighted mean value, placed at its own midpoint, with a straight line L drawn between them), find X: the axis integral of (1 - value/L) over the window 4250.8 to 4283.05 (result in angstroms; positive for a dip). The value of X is -4.6 angstroms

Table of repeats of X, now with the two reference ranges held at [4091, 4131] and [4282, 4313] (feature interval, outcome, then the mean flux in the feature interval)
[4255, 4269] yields -2.58 angstroms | 10.1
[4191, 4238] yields -4.55 angstroms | 10.2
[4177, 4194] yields -1.34 angstroms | 10.5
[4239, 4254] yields -2.11 angstroms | 10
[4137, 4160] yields -0.50 angstroms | 10.5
